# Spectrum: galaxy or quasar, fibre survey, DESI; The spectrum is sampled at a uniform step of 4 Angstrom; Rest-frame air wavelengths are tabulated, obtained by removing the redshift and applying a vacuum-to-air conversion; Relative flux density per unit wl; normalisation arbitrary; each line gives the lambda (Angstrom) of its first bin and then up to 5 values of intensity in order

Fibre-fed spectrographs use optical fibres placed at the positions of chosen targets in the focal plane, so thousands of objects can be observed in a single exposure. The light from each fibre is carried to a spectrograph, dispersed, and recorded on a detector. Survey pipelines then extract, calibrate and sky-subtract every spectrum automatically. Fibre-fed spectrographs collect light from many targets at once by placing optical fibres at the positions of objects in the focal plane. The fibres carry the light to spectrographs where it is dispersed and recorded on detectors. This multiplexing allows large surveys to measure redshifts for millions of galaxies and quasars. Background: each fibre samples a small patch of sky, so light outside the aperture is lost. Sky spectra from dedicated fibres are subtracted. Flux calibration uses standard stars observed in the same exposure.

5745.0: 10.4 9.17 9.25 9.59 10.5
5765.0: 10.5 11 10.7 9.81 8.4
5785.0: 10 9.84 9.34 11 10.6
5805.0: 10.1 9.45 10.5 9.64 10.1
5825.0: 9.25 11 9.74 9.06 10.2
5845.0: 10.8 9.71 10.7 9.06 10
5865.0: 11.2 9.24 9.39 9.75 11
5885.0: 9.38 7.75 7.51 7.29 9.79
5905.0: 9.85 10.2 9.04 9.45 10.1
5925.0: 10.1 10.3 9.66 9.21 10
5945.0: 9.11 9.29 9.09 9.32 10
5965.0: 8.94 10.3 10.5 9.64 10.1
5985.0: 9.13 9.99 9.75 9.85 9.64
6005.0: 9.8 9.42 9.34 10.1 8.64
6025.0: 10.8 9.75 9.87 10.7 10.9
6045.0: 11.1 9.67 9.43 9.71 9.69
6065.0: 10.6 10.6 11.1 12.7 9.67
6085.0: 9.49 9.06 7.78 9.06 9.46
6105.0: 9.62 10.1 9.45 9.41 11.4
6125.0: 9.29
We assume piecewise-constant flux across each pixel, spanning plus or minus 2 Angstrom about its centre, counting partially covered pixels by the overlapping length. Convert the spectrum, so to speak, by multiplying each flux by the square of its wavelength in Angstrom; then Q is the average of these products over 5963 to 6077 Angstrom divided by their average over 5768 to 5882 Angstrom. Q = 1.07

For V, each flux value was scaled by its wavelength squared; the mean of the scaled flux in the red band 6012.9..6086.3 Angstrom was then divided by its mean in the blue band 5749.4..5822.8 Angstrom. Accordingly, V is 1.12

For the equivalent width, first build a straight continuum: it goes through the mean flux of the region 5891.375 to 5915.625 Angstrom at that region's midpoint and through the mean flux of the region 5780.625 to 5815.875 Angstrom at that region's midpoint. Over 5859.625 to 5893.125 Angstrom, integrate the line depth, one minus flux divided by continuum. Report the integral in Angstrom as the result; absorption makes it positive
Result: -1.2 Angstrom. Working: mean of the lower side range 9.98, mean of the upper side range 8.98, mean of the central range 9.57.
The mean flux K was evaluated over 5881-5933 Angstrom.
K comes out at 9.31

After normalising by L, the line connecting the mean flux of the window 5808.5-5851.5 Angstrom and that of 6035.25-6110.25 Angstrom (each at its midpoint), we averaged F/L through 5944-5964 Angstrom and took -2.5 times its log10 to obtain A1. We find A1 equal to 0.07 mag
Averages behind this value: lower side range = 9.98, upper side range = 10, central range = 9.35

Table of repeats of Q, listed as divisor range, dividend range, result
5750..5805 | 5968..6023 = 1.04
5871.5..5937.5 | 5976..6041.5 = 1.08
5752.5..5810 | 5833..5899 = 0.98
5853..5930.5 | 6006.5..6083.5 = 1.13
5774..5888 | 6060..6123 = 1.09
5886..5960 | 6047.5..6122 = 1.12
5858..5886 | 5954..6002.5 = 1.01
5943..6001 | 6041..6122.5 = 1.07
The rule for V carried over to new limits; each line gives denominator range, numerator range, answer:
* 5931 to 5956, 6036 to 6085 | 1.16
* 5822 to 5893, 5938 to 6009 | 1.03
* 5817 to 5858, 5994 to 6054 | 1.06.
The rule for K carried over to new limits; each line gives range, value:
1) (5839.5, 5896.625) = 9.62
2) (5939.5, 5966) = 9.4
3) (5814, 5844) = 9.91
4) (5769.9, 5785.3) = 9.79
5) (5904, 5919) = 9.62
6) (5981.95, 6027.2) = 9.69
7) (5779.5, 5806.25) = 9.92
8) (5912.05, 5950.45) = 9.65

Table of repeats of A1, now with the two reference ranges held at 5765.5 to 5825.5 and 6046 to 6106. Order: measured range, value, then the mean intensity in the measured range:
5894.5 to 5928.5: 0.05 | 9.48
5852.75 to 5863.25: 0.02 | 9.82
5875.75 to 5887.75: 0.01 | 9.92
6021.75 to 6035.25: -0.01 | 10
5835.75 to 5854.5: -0.01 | 10.1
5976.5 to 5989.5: 0.02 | 9.69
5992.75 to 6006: 0.02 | 9.76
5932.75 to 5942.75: 0.04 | 9.61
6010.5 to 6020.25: 0.04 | 9.57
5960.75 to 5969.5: 0.04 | 9.6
